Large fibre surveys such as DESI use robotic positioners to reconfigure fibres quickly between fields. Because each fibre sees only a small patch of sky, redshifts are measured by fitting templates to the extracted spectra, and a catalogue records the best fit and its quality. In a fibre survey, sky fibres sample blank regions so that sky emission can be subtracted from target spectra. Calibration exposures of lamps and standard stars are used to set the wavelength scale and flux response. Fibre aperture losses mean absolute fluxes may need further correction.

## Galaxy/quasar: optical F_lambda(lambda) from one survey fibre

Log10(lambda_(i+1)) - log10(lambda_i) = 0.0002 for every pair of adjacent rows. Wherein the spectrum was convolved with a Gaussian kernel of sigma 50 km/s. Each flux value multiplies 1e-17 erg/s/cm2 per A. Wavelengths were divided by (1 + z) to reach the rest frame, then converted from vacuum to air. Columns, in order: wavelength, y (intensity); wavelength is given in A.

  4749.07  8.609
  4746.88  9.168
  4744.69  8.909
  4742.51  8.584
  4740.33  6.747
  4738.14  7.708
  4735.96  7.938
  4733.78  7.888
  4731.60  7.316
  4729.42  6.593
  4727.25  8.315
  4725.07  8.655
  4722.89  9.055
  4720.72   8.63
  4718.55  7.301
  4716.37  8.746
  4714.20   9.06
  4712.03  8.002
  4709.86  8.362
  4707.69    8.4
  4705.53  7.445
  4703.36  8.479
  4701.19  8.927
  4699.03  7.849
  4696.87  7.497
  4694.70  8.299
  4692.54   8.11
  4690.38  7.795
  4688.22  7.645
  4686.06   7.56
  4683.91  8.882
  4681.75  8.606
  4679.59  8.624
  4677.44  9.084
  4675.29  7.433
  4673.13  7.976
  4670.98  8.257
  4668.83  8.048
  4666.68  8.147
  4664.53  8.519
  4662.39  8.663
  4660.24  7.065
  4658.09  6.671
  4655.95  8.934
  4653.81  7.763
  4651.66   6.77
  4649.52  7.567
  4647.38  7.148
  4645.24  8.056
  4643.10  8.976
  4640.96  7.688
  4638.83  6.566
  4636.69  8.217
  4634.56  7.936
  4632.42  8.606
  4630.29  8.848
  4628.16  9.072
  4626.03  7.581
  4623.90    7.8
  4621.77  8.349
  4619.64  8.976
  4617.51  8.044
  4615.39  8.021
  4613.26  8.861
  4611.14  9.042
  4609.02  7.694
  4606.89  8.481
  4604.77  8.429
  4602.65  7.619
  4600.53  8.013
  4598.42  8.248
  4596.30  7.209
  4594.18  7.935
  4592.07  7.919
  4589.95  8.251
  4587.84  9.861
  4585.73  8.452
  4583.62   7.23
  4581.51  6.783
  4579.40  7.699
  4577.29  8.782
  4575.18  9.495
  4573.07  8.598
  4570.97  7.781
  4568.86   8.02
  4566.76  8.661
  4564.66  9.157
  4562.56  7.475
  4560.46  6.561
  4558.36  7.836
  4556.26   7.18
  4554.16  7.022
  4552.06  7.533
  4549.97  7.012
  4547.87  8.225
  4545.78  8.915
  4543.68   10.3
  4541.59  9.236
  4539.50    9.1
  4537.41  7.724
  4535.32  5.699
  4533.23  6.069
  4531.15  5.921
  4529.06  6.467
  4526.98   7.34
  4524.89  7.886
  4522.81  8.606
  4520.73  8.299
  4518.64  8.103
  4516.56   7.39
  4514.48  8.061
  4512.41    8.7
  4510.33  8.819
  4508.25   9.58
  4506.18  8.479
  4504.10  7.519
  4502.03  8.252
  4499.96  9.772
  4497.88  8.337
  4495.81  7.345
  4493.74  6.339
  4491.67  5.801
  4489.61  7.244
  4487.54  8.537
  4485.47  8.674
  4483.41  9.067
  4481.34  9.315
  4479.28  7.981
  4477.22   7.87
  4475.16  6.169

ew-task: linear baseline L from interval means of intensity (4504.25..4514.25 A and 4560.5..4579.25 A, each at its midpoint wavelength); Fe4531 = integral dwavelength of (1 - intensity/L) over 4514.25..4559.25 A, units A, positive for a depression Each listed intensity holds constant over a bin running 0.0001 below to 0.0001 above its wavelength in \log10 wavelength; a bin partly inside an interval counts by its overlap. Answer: 4.4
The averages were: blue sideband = 8.71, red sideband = 8.35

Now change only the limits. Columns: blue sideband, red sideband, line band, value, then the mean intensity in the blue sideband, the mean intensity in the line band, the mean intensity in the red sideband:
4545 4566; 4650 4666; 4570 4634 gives -4.4 A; 7.69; 8.25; 7.77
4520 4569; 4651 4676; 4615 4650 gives -1.1 A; 7.75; 8.1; 7.88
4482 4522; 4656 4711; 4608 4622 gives -0.5 A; 8.14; 8.44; 8.11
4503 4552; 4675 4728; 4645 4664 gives 1.3 A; 7.97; 7.63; 8.28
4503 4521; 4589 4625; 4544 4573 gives 1.3 A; 8.33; 7.89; 8.17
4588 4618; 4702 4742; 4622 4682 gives 0.8 A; 8.18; 8.02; 8.05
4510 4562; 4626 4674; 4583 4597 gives -0.6 A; 7.74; 8.17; 7.97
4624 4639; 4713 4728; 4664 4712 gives 1.4 A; 8.19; 8.17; 8.54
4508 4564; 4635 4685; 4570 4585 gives -0.4 A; 7.8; 8.06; 7.99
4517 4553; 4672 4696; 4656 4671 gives 0.3 A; 7.78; 7.96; 8.18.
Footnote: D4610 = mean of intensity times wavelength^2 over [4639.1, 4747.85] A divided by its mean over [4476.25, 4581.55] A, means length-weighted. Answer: 1.09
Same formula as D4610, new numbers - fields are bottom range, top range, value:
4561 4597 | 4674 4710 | 1.05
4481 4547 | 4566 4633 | 1.07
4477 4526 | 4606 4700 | 1.06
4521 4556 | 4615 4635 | 1.13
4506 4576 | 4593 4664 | 1.05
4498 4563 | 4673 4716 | 1.12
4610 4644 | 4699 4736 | 1.03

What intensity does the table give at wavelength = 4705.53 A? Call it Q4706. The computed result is 7.445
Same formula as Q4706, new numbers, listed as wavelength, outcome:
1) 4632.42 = 8.606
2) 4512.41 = 8.7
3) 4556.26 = 7.18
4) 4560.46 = 6.561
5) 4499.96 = 9.772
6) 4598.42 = 8.248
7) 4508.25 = 9.58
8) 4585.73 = 8.452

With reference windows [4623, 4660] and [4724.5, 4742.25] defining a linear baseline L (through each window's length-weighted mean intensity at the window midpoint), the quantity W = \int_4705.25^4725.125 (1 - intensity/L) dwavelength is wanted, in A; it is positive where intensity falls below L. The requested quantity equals -1.8 A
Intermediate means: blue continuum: 7.88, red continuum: 7.66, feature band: 8.39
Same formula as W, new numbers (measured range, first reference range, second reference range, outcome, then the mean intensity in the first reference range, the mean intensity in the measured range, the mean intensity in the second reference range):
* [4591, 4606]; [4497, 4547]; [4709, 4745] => 0.34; 8.11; 7.92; 8.09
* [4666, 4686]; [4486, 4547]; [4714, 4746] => -0.66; 7.93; 8.3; 8.08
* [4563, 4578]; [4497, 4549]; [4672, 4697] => -0.87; 8.11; 8.59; 8.15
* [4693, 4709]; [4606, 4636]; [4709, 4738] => 0.10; 8.38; 8.13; 8.13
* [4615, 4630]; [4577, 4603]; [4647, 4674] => -0.74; 7.99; 8.31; 7.83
